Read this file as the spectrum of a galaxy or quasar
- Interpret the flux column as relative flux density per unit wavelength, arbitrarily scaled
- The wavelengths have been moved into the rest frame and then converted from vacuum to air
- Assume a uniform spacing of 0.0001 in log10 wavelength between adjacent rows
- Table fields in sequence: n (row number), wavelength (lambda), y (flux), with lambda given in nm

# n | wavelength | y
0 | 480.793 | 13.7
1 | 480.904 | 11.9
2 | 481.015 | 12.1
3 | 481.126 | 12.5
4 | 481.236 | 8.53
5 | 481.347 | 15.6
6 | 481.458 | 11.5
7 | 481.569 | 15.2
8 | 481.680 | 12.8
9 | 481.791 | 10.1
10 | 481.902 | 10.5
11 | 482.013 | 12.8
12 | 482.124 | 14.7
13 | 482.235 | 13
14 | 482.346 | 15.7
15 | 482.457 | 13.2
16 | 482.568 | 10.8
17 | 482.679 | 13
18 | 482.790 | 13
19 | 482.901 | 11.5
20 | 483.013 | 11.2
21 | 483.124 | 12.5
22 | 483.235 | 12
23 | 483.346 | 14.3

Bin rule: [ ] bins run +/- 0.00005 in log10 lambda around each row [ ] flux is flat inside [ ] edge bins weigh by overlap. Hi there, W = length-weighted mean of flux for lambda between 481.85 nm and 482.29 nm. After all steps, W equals 12.8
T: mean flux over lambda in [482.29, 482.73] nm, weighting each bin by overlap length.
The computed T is 13.2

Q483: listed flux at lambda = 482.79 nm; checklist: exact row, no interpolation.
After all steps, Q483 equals 13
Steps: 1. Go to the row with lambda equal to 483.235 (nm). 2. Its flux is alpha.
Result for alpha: 12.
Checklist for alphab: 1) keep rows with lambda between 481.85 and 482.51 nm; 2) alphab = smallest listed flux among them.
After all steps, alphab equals 10.5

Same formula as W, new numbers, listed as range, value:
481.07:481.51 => 12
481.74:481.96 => 10.3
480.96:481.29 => 11.1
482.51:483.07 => 11.9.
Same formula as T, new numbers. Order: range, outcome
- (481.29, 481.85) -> 13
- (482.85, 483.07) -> 11.3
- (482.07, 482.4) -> 14.5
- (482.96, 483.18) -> 11.9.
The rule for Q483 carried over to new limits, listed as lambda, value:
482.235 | 13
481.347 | 15.6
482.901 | 11.5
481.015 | 12.1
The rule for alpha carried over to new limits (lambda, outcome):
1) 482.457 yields 13.2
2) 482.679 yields 13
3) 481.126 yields 12.5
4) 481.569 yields 15.2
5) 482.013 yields 12.8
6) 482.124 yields 14.7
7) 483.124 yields 12.5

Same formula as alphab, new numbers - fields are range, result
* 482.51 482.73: 10.8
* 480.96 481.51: 8.53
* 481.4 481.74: 11.5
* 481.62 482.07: 10.1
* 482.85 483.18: 11.2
